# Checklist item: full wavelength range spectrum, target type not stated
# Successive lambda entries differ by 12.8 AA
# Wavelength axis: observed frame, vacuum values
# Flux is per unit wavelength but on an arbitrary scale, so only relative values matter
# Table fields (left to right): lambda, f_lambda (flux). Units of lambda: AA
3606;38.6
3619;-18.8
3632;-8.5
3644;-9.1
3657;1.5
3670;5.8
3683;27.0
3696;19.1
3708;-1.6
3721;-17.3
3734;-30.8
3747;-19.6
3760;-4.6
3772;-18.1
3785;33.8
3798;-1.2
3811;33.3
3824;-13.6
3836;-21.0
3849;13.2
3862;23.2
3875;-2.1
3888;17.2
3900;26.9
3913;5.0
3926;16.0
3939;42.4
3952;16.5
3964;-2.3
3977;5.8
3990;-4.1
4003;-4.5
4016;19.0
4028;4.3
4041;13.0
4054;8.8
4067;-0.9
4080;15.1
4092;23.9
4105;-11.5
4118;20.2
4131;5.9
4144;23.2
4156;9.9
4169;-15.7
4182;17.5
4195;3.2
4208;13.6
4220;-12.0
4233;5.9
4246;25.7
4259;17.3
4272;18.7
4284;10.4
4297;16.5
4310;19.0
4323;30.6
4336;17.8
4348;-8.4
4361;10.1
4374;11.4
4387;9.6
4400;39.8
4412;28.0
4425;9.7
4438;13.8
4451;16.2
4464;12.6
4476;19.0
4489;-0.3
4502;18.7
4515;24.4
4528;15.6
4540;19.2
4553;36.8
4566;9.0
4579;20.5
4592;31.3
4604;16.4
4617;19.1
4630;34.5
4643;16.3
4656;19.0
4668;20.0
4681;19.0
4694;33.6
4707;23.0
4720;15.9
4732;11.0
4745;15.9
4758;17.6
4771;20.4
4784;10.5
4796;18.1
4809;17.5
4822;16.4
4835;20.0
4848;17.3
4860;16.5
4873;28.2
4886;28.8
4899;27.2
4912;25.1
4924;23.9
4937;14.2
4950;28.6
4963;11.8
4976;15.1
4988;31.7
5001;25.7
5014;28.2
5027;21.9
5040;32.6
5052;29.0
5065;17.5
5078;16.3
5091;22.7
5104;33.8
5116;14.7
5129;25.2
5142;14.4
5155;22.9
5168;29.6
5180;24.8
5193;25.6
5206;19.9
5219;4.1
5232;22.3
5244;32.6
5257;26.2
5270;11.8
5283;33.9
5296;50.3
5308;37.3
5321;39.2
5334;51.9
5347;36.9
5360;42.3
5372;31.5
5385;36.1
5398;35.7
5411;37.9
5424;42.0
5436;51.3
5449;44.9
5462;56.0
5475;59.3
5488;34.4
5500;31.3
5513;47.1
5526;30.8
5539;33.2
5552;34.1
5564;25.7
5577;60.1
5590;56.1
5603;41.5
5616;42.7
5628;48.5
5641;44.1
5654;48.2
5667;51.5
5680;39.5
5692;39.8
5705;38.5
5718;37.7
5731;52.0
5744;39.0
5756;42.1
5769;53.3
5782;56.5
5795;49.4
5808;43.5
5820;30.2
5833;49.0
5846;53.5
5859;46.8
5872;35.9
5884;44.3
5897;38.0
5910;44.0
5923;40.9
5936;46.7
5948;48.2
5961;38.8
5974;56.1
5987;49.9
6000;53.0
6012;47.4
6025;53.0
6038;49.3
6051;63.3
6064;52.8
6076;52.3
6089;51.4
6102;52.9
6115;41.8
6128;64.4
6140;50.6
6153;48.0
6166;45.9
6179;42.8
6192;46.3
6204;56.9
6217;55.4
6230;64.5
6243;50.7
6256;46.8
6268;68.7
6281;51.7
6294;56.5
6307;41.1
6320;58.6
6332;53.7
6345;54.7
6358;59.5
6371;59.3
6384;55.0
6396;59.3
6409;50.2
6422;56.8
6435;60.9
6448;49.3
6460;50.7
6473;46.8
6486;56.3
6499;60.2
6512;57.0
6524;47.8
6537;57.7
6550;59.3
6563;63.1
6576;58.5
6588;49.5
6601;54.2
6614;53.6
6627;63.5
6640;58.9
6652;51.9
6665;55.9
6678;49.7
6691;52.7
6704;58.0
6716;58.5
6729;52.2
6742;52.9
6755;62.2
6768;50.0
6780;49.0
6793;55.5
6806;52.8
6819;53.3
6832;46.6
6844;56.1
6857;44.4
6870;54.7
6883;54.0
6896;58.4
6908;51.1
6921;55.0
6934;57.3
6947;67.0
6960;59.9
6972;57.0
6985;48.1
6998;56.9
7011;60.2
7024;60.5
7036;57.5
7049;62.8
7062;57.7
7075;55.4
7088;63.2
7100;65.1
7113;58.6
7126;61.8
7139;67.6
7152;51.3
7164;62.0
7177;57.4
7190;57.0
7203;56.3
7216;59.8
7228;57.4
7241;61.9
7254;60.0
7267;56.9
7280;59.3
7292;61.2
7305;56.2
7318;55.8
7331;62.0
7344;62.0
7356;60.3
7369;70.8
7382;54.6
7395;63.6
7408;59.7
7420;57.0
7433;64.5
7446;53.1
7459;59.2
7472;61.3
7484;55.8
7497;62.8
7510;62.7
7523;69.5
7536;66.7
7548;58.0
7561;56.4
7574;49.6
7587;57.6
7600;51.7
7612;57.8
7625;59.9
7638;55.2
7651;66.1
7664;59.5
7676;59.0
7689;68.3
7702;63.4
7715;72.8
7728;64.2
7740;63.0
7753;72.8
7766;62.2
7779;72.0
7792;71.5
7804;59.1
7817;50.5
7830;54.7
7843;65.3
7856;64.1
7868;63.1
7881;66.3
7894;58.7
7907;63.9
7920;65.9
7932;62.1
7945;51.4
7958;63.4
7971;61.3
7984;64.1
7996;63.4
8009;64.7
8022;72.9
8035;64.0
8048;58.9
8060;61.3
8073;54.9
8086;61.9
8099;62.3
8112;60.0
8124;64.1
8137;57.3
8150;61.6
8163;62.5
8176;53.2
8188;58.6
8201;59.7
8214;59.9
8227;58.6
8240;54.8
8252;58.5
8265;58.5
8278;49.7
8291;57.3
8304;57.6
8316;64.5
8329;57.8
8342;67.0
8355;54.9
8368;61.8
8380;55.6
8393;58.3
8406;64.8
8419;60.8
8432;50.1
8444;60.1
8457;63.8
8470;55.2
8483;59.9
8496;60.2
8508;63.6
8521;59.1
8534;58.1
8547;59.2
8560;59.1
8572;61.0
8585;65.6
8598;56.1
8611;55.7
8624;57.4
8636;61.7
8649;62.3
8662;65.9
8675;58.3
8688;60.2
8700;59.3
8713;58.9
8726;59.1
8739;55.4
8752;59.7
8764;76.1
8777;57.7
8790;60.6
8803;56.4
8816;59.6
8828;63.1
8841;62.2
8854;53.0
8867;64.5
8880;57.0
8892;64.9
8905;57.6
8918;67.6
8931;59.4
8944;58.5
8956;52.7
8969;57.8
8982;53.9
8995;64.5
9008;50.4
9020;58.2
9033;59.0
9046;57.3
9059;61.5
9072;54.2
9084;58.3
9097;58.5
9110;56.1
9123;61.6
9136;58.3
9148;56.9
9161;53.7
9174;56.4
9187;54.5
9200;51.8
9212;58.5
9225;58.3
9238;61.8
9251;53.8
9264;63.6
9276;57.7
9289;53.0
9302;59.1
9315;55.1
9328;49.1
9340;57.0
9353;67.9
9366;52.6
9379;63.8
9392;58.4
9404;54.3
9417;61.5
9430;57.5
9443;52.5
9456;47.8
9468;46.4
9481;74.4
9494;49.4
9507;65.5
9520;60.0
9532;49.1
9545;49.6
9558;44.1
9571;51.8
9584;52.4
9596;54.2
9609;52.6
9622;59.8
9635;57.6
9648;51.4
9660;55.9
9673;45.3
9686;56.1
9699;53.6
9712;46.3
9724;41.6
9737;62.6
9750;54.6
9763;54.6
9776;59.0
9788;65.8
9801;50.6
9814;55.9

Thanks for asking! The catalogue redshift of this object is 0.33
